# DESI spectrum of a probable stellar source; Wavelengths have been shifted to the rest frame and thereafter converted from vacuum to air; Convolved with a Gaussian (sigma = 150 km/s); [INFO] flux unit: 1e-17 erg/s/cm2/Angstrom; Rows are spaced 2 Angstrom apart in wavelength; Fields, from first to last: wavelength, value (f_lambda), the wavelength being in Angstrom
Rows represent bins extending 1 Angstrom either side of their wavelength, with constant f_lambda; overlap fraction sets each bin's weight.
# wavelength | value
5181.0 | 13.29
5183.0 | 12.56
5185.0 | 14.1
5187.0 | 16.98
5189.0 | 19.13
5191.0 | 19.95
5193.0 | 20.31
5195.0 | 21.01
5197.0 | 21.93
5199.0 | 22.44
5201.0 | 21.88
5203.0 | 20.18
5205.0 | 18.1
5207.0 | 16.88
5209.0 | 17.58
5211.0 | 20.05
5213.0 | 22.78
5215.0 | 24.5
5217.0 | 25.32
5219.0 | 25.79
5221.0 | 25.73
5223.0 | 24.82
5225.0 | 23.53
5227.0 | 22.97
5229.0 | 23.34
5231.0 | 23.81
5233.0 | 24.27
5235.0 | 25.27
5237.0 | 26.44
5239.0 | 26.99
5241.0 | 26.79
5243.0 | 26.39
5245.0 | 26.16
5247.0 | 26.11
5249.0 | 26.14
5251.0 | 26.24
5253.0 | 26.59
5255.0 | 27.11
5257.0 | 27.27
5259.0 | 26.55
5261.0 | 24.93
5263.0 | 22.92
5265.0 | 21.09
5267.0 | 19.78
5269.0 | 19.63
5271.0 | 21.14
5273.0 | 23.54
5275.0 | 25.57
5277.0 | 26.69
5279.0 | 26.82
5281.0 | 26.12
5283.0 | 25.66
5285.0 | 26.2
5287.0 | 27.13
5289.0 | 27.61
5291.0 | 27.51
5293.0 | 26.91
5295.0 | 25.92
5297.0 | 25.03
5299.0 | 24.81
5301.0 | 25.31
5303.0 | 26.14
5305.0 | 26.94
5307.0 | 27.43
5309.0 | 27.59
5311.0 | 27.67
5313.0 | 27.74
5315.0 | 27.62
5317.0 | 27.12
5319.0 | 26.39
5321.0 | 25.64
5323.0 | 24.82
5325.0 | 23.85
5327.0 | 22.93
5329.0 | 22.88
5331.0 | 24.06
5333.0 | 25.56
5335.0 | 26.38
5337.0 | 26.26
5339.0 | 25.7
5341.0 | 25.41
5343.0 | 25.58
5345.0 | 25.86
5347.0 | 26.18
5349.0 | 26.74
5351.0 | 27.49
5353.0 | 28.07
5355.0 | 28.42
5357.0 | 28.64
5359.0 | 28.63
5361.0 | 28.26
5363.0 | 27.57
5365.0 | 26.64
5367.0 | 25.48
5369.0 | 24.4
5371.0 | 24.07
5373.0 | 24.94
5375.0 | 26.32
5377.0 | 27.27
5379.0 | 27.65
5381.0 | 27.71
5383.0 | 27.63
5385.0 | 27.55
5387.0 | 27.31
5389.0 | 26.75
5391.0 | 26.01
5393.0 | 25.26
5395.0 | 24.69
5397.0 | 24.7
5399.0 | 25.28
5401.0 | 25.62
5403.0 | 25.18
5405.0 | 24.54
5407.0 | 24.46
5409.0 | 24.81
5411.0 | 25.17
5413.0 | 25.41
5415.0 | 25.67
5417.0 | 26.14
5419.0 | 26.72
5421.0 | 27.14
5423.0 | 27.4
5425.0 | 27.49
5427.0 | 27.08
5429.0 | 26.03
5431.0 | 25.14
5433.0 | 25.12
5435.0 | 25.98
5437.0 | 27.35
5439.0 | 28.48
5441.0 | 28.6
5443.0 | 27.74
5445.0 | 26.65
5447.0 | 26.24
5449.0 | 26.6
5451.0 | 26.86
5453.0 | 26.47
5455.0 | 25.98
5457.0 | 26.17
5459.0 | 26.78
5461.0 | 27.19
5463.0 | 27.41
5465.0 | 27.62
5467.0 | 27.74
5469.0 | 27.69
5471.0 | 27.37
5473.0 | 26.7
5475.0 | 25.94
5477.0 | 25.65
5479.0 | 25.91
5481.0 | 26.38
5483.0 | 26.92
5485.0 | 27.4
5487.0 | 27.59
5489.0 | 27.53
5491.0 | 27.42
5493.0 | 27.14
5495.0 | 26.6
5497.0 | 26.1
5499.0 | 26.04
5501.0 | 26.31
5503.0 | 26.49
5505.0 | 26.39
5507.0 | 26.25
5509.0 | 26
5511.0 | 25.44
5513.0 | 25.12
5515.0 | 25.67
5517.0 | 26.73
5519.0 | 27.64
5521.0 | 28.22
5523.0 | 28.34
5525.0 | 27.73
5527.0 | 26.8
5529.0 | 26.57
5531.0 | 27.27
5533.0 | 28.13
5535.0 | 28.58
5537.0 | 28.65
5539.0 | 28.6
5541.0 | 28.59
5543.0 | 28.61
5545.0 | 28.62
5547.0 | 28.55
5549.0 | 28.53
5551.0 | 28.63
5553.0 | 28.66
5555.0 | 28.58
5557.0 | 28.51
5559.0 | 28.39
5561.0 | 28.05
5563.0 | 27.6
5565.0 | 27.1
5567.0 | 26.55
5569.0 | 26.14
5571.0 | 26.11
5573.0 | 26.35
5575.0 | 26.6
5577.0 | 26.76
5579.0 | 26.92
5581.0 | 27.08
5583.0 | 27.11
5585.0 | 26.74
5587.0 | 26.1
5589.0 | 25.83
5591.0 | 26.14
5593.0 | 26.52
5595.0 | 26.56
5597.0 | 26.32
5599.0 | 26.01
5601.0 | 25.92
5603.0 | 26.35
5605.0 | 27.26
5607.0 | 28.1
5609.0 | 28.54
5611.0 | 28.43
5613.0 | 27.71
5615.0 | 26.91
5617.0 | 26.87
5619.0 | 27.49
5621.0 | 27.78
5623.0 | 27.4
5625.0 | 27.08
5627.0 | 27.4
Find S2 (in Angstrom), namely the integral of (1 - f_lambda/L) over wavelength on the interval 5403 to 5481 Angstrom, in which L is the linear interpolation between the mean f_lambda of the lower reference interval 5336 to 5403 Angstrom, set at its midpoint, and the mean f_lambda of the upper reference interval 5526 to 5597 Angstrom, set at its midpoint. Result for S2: 1.0 Angstrom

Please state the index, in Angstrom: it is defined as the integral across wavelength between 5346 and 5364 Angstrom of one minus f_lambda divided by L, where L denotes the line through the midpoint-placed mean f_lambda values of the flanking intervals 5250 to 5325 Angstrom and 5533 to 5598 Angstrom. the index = -1.2 Angstrom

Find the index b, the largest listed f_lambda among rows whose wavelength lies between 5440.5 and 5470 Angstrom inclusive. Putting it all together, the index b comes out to 28.6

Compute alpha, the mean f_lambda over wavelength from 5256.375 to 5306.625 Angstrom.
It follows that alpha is 25.1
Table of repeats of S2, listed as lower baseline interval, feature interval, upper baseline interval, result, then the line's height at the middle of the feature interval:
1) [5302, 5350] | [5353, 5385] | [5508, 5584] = -0.9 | 26.2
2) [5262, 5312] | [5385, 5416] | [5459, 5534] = 0.8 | 26.1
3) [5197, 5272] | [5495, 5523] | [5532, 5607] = 0.3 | 26.7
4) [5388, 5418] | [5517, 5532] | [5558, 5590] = -0.6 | 26.4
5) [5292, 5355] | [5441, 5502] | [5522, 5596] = 0.2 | 26.9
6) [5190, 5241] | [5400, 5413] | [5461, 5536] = 0.3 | 25.5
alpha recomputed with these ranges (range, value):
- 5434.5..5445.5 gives 27.6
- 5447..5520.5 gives 26.7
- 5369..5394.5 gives 26.4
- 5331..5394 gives 26.6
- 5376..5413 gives 26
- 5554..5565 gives 28.1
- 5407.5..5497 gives 26.7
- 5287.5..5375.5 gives 26.2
